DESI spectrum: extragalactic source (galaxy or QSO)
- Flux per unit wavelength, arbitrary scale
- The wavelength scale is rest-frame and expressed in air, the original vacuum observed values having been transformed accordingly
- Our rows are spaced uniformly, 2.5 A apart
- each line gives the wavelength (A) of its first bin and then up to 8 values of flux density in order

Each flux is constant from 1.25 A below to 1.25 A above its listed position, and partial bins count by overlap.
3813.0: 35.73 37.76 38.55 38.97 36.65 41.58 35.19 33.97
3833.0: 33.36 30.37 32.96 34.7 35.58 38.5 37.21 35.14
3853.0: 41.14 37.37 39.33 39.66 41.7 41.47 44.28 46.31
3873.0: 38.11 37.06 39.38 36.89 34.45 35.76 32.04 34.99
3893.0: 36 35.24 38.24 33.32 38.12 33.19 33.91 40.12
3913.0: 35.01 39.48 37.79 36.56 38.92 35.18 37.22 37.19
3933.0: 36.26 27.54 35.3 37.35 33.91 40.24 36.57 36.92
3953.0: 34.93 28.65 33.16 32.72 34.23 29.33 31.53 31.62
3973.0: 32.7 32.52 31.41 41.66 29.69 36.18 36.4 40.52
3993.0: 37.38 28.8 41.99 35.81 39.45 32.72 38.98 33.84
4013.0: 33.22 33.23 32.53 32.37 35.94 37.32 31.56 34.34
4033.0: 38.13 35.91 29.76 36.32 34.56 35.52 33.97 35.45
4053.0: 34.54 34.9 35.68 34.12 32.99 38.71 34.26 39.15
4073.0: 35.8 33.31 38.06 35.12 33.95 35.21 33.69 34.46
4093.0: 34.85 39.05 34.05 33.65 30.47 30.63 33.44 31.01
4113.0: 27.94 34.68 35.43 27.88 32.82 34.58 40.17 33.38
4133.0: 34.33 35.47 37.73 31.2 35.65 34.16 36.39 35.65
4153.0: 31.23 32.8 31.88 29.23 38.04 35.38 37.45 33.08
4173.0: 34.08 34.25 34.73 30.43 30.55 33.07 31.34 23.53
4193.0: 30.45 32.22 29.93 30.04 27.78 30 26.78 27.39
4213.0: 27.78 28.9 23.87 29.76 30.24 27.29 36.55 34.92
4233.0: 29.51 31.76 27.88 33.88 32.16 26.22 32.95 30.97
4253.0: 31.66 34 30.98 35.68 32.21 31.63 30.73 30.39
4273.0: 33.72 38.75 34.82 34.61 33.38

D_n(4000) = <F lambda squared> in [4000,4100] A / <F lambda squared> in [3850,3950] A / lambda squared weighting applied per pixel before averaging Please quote 1.02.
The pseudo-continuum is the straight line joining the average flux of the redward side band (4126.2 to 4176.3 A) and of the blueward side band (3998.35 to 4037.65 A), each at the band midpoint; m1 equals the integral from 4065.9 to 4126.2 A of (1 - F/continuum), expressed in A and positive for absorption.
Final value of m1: 1.4 A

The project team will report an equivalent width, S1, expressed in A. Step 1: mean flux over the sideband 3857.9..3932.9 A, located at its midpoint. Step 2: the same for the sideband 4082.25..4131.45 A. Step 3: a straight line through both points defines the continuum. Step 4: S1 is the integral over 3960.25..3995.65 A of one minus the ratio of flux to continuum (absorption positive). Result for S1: 2.0 A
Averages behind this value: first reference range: 37.5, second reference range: 33.6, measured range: 34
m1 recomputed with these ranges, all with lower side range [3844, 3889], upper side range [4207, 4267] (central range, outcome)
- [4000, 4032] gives 0.6 A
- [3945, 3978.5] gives 3.1 A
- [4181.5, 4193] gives 0.7 A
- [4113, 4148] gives -1.4 A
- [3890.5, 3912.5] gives 1.2 A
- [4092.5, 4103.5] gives -0.3 A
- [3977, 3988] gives 0.4 A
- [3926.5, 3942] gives 0.9 A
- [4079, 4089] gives -0.2 A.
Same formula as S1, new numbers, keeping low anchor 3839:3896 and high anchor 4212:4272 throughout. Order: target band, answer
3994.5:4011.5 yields -0.32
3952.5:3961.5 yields 1.02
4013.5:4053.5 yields 0.45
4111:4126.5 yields 0.52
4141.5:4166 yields -1.04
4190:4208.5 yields 1.51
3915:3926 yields -0.20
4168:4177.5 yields -0.63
